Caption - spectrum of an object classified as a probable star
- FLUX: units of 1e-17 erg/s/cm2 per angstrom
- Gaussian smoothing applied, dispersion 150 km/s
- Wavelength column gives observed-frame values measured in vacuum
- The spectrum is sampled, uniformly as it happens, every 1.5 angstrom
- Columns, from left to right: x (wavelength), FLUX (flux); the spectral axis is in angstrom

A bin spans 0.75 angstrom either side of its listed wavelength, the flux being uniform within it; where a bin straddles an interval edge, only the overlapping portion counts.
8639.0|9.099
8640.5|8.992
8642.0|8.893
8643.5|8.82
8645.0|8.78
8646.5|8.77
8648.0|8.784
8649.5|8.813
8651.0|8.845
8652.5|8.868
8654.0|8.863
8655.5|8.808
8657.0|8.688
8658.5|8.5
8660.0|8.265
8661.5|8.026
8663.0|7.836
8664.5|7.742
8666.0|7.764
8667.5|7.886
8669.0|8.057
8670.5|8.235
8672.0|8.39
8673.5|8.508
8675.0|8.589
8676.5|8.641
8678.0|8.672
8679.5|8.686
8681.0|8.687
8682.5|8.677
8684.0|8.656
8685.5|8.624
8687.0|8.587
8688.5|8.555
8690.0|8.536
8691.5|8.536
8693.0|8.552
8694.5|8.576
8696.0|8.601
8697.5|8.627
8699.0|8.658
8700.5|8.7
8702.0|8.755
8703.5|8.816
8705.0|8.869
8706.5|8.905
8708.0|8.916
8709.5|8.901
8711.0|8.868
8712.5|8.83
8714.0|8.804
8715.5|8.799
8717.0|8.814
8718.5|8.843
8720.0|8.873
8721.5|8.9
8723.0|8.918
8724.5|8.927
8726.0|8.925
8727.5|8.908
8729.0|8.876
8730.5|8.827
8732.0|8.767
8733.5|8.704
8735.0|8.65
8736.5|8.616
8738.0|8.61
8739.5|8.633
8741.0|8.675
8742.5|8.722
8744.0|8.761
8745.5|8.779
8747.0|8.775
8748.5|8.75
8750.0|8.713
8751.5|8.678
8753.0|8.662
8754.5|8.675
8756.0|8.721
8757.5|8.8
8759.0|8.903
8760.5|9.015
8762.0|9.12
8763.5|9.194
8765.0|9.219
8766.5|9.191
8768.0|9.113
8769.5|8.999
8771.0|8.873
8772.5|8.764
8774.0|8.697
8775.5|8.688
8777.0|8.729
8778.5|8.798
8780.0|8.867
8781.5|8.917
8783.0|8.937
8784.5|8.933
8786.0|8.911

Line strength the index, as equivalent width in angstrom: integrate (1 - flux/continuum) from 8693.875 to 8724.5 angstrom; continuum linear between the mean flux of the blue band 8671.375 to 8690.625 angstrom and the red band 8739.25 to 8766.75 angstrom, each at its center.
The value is -0.4 angstrom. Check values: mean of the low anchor 8.6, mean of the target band 8.8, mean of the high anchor 8.84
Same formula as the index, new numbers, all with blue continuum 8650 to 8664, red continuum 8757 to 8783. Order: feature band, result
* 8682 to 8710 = -0.1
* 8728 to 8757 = 0.4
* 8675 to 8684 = -0.1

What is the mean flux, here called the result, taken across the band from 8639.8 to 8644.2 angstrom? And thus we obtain 8.9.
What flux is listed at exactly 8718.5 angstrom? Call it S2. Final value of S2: 8.843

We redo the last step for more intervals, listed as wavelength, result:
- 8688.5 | 8.555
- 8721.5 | 8.9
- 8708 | 8.916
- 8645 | 8.78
